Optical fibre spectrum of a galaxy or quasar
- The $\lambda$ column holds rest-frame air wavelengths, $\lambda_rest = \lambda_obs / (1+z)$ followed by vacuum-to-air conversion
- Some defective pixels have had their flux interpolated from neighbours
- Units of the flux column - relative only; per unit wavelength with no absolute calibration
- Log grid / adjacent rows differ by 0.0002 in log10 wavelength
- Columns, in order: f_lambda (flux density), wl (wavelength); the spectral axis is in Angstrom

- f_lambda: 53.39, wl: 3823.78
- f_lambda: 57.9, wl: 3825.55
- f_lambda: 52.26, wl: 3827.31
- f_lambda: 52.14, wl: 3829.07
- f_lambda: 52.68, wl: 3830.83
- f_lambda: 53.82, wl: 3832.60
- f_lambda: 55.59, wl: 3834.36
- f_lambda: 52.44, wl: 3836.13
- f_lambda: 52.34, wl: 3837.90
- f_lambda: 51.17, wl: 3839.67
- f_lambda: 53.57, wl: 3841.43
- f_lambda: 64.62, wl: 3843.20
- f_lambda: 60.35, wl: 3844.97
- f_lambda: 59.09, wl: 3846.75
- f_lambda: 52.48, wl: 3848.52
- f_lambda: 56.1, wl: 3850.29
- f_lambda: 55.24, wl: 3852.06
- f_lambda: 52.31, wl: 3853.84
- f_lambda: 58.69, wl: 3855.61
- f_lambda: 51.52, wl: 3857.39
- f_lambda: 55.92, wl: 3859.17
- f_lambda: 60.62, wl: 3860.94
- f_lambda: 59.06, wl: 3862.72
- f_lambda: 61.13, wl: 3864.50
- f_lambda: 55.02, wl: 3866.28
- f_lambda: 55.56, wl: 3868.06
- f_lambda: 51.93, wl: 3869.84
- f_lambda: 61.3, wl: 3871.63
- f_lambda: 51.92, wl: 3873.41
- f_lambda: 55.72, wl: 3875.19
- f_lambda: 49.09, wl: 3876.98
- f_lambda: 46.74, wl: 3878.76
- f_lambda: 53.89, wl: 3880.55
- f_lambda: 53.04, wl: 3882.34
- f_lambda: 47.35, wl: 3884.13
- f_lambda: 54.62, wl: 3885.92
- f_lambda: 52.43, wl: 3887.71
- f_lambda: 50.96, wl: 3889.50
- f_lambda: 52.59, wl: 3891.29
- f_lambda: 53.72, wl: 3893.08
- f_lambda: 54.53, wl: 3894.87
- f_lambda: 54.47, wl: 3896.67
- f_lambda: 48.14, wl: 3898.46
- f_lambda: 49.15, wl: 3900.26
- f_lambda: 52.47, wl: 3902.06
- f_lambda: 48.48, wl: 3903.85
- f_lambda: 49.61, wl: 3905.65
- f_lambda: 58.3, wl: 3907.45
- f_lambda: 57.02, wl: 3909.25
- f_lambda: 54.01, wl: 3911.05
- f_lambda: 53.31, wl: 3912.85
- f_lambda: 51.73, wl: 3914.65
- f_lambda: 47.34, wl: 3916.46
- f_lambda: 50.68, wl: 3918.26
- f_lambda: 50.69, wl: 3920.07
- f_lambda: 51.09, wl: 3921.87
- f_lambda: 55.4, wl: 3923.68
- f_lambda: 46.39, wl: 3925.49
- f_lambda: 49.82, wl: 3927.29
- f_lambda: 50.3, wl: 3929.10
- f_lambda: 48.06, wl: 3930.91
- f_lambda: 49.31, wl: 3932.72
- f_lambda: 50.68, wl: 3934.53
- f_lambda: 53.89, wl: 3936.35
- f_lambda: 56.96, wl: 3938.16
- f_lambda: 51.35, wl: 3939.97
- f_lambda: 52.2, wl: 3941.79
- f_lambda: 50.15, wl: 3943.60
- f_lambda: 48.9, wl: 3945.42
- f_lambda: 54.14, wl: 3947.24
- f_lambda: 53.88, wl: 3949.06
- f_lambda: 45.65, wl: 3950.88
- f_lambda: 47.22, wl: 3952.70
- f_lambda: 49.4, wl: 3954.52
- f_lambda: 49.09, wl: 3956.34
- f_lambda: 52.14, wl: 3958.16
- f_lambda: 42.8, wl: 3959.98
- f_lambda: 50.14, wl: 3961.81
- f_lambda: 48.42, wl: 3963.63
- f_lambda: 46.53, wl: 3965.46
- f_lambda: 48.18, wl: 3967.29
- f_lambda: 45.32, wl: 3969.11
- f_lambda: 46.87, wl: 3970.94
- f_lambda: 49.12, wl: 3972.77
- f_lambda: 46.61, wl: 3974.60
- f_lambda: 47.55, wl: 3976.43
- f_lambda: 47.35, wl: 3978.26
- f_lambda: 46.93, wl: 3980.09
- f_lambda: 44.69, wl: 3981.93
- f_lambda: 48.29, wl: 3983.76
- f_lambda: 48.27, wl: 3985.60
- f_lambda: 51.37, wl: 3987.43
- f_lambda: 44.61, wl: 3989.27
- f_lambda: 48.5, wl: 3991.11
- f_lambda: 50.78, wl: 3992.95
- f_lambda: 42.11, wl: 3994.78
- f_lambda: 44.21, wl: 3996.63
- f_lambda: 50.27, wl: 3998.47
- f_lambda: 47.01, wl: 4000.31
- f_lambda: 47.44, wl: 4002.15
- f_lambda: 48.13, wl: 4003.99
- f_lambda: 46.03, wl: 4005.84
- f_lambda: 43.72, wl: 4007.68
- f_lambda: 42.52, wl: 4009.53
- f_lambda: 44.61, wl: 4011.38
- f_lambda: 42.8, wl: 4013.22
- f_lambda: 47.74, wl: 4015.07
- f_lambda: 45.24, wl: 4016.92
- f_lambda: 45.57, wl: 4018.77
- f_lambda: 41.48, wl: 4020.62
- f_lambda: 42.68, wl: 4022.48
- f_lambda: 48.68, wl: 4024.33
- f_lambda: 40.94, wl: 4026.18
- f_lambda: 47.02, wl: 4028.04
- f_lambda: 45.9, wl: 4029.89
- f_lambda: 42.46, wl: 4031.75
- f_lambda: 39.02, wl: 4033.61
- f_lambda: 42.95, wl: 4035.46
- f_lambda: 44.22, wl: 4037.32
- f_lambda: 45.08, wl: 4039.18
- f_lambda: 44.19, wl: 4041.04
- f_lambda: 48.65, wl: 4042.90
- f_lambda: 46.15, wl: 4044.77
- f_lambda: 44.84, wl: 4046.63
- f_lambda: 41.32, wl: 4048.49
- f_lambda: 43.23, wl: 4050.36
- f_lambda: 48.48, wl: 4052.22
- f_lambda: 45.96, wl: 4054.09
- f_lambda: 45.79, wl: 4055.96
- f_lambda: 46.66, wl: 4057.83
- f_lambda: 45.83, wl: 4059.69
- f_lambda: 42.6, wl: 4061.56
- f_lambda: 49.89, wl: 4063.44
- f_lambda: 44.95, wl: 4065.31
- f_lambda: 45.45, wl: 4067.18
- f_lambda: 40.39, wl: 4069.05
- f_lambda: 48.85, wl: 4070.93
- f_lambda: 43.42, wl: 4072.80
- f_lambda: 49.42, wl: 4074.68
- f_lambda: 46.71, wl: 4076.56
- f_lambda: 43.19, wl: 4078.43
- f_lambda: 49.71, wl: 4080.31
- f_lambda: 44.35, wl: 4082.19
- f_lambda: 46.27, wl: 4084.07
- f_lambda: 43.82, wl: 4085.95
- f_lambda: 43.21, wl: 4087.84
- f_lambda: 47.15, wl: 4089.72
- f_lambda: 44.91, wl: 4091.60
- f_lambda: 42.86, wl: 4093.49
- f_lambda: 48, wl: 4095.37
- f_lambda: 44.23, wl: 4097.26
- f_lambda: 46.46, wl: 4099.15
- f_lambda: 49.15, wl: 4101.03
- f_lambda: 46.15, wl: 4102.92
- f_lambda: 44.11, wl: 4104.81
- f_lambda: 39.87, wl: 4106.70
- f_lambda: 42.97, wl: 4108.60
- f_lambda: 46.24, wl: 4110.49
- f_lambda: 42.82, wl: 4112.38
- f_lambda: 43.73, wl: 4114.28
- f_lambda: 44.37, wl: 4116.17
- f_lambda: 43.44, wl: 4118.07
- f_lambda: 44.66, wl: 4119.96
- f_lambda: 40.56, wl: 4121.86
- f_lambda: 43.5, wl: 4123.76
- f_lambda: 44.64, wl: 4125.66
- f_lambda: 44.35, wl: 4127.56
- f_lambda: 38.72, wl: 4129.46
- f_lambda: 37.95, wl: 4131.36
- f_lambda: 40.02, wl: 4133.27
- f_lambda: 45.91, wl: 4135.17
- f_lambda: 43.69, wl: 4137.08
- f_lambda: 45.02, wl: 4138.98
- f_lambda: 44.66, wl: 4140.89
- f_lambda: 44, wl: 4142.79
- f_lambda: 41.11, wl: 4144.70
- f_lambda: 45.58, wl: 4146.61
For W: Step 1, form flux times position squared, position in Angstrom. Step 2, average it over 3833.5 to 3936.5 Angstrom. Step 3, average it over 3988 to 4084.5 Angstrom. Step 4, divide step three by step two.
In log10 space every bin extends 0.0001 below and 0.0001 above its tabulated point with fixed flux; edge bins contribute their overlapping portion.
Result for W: 0.9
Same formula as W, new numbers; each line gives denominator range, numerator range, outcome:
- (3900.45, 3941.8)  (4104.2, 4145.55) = 0.92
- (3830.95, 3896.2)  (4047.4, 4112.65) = 0.93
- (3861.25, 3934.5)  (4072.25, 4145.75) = 0.94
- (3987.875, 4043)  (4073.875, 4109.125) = 1.04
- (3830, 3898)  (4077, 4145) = 0.92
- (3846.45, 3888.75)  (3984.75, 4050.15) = 0.90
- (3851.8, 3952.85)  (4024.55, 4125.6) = 0.93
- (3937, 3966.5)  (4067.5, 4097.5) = 0.97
